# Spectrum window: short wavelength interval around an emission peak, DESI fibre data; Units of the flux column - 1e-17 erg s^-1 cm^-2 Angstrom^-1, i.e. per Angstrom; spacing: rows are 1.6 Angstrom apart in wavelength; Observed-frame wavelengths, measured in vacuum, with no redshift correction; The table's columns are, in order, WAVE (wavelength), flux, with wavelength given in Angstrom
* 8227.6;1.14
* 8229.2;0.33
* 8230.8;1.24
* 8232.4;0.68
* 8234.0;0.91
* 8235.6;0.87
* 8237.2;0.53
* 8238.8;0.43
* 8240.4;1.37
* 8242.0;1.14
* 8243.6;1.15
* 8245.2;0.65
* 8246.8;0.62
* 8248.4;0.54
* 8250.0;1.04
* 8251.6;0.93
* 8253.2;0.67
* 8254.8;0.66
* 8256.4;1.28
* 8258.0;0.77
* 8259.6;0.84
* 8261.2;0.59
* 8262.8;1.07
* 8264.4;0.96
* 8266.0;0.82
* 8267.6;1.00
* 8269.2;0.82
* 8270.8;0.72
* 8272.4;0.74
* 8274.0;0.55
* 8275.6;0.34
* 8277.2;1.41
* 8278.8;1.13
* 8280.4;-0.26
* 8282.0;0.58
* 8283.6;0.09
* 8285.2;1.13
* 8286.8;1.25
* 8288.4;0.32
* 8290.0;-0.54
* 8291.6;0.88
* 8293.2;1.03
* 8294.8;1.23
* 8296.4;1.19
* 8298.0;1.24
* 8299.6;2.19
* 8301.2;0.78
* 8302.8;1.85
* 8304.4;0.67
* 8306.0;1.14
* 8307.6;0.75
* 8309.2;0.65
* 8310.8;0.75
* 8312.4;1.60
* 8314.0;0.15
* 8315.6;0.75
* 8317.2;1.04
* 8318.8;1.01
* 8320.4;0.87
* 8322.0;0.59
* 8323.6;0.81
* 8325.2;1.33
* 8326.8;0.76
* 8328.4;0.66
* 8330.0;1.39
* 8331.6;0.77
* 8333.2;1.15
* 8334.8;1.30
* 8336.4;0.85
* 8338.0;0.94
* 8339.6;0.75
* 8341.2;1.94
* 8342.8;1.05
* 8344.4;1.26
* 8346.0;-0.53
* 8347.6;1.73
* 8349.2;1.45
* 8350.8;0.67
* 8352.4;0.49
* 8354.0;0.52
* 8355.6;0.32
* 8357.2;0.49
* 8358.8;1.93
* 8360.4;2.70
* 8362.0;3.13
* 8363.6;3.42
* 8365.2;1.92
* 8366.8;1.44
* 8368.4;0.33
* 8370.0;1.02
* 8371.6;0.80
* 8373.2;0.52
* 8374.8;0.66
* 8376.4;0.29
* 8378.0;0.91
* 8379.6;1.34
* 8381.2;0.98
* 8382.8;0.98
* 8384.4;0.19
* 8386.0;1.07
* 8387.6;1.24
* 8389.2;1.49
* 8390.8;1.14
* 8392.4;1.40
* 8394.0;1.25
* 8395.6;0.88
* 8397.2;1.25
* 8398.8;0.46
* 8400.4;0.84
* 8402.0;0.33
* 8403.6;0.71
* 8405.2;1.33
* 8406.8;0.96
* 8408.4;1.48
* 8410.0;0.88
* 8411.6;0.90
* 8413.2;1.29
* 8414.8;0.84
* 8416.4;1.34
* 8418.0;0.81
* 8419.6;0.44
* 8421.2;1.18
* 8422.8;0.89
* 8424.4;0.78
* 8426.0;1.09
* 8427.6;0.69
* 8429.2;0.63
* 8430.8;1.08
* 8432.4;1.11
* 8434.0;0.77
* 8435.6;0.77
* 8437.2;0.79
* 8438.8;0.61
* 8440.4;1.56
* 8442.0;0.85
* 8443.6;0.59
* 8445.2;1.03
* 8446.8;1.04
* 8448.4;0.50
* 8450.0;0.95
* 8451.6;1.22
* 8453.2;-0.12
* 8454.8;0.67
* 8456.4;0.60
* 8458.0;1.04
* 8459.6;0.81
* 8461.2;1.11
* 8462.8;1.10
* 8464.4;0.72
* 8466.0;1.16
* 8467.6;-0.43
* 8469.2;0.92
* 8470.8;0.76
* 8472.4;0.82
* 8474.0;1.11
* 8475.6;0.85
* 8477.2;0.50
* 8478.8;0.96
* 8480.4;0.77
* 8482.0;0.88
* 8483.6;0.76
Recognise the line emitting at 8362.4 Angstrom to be H-alpha 6563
